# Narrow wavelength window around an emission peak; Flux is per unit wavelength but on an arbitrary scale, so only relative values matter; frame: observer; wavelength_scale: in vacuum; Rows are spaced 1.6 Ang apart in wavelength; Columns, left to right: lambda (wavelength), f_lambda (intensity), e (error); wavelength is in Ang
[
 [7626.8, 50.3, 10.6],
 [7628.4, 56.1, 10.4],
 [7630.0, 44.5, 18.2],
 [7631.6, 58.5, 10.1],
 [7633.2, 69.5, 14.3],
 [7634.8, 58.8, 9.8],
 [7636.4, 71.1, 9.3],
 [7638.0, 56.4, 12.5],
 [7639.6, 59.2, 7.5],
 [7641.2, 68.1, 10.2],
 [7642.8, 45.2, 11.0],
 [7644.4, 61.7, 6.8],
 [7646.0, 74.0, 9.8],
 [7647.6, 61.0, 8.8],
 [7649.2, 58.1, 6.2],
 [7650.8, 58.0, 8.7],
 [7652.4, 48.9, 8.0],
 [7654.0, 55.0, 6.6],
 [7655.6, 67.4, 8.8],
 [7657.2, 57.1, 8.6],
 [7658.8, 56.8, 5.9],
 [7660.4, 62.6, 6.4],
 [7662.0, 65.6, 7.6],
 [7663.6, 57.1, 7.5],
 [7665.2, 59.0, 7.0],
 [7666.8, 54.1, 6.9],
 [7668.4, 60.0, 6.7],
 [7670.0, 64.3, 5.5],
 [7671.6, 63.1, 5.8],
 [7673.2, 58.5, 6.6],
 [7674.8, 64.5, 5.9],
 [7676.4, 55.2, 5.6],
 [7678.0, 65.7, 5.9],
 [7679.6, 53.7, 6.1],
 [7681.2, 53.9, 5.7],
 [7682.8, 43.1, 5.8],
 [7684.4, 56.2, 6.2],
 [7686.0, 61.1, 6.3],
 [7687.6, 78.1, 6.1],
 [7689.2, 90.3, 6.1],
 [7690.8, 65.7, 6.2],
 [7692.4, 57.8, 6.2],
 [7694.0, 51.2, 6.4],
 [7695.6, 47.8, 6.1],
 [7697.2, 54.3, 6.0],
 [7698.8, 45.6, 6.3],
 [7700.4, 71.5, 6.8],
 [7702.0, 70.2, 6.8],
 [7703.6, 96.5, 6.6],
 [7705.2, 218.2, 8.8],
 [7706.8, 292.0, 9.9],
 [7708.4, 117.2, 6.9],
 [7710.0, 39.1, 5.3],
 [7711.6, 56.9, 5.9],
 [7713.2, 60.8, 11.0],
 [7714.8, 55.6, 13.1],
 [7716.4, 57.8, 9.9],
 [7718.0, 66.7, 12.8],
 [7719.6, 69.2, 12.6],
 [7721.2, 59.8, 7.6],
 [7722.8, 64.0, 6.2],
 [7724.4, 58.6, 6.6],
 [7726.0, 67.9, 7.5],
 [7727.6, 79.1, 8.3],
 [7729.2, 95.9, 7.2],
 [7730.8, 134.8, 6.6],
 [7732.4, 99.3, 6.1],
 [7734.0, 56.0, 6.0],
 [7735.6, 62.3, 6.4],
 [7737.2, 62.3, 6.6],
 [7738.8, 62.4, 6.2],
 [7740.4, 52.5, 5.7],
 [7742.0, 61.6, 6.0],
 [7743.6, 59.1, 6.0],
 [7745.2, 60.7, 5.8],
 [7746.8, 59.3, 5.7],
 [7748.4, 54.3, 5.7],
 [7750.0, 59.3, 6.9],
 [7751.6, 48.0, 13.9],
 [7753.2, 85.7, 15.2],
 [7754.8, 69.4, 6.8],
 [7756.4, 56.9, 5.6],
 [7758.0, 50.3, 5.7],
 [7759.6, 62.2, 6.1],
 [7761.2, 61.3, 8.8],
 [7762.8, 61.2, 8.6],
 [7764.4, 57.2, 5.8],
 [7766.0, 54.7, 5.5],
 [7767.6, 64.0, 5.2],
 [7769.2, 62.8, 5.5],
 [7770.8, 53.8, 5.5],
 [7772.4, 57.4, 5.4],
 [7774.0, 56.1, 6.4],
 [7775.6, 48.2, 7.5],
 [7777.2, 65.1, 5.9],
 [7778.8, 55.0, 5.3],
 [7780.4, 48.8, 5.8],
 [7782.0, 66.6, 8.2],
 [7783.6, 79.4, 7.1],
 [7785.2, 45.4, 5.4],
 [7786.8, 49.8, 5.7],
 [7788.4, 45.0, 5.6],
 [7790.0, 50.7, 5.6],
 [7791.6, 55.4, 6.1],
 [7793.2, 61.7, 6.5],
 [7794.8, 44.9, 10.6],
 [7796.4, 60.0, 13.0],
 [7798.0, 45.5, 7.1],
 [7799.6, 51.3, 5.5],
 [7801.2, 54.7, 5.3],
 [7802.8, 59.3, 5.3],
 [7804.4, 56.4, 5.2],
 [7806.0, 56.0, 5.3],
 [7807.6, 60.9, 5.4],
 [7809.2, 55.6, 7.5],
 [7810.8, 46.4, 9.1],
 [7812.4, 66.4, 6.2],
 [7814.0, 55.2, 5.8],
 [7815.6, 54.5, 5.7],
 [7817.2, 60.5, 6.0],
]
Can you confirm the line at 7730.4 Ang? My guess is [N II]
